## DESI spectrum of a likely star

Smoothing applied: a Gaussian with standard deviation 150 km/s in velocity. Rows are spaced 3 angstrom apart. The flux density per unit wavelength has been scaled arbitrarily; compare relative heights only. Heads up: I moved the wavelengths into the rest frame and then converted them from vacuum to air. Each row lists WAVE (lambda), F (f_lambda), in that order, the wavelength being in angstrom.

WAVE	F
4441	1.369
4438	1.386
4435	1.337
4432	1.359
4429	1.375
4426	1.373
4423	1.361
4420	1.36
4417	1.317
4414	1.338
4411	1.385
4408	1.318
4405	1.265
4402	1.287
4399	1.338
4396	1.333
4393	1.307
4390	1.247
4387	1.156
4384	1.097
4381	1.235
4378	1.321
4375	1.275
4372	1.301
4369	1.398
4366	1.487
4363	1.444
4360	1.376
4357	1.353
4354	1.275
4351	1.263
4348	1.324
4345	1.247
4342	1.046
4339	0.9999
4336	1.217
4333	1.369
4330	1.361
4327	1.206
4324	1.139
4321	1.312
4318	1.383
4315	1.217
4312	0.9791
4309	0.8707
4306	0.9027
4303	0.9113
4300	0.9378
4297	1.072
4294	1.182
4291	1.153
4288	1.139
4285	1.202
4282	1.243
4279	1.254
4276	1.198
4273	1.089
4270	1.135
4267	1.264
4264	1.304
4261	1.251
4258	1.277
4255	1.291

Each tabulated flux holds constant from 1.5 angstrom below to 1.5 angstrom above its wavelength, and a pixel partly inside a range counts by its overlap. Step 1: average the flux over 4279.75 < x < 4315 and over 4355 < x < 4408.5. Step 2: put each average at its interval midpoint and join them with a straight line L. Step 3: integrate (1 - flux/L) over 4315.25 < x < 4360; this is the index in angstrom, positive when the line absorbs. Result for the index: -2.8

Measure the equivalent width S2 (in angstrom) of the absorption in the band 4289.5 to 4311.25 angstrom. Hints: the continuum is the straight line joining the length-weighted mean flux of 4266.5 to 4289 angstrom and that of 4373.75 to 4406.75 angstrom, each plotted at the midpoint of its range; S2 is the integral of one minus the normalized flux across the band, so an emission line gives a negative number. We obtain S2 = 3.6 angstrom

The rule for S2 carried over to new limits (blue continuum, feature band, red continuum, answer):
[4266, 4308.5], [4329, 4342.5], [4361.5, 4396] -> 0.1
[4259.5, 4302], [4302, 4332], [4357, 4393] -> 2.2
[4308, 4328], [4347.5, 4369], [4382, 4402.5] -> -2.7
